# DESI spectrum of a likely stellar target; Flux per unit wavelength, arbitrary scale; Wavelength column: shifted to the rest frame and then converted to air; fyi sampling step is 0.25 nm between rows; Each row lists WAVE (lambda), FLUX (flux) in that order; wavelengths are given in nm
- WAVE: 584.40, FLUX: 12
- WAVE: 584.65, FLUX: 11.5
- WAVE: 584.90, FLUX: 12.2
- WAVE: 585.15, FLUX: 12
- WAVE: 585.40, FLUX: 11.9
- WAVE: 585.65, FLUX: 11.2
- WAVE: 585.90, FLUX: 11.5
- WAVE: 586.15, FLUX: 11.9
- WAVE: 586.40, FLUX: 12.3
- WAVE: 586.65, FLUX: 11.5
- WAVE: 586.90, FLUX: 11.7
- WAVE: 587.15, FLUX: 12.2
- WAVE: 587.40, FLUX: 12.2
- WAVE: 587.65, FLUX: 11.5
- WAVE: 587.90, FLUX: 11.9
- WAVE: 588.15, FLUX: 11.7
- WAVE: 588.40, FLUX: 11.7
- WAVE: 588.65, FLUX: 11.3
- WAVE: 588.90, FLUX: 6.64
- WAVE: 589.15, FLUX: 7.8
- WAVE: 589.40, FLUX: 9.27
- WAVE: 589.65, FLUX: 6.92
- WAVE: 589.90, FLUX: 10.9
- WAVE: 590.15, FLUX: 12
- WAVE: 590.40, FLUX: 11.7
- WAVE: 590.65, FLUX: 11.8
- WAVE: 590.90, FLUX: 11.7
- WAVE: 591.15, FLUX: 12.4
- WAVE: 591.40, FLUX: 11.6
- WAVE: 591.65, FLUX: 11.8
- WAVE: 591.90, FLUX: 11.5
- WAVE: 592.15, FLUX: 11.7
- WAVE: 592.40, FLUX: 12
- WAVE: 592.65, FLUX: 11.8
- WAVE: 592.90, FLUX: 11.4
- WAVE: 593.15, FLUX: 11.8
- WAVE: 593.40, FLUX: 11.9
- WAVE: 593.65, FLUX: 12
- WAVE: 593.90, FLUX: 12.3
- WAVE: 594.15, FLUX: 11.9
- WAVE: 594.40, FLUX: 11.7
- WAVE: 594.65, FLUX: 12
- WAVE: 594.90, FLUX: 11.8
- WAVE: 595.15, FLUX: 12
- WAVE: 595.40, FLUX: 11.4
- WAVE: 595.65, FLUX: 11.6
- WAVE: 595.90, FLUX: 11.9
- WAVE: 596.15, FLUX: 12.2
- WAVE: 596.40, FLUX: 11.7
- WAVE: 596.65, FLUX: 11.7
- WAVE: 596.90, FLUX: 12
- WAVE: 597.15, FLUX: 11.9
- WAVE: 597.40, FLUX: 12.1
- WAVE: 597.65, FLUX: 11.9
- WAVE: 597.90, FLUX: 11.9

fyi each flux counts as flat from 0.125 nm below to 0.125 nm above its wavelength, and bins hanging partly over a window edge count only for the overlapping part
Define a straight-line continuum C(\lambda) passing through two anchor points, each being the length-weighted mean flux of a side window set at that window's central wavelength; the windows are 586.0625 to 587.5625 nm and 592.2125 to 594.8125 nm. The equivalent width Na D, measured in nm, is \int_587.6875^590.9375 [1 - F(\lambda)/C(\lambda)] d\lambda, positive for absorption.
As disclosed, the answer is 0.41 nm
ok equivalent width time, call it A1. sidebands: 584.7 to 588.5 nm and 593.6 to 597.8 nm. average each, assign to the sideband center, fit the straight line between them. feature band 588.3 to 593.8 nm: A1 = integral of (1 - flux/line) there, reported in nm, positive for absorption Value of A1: 0.40 nm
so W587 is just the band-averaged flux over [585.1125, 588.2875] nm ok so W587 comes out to 11.8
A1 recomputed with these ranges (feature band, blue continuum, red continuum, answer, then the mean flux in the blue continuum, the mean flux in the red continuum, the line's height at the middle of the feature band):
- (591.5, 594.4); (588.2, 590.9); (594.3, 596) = -0.18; 10.1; 11.8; 11.1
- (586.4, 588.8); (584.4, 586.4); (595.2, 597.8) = 0.02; 11.8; 11.8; 11.8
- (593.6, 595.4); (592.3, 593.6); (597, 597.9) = -0.01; 11.8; 12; 11.8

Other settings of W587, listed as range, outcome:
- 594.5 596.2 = 11.8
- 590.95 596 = 11.8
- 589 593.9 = 11.2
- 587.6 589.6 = 10.1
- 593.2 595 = 11.9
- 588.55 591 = 9.97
